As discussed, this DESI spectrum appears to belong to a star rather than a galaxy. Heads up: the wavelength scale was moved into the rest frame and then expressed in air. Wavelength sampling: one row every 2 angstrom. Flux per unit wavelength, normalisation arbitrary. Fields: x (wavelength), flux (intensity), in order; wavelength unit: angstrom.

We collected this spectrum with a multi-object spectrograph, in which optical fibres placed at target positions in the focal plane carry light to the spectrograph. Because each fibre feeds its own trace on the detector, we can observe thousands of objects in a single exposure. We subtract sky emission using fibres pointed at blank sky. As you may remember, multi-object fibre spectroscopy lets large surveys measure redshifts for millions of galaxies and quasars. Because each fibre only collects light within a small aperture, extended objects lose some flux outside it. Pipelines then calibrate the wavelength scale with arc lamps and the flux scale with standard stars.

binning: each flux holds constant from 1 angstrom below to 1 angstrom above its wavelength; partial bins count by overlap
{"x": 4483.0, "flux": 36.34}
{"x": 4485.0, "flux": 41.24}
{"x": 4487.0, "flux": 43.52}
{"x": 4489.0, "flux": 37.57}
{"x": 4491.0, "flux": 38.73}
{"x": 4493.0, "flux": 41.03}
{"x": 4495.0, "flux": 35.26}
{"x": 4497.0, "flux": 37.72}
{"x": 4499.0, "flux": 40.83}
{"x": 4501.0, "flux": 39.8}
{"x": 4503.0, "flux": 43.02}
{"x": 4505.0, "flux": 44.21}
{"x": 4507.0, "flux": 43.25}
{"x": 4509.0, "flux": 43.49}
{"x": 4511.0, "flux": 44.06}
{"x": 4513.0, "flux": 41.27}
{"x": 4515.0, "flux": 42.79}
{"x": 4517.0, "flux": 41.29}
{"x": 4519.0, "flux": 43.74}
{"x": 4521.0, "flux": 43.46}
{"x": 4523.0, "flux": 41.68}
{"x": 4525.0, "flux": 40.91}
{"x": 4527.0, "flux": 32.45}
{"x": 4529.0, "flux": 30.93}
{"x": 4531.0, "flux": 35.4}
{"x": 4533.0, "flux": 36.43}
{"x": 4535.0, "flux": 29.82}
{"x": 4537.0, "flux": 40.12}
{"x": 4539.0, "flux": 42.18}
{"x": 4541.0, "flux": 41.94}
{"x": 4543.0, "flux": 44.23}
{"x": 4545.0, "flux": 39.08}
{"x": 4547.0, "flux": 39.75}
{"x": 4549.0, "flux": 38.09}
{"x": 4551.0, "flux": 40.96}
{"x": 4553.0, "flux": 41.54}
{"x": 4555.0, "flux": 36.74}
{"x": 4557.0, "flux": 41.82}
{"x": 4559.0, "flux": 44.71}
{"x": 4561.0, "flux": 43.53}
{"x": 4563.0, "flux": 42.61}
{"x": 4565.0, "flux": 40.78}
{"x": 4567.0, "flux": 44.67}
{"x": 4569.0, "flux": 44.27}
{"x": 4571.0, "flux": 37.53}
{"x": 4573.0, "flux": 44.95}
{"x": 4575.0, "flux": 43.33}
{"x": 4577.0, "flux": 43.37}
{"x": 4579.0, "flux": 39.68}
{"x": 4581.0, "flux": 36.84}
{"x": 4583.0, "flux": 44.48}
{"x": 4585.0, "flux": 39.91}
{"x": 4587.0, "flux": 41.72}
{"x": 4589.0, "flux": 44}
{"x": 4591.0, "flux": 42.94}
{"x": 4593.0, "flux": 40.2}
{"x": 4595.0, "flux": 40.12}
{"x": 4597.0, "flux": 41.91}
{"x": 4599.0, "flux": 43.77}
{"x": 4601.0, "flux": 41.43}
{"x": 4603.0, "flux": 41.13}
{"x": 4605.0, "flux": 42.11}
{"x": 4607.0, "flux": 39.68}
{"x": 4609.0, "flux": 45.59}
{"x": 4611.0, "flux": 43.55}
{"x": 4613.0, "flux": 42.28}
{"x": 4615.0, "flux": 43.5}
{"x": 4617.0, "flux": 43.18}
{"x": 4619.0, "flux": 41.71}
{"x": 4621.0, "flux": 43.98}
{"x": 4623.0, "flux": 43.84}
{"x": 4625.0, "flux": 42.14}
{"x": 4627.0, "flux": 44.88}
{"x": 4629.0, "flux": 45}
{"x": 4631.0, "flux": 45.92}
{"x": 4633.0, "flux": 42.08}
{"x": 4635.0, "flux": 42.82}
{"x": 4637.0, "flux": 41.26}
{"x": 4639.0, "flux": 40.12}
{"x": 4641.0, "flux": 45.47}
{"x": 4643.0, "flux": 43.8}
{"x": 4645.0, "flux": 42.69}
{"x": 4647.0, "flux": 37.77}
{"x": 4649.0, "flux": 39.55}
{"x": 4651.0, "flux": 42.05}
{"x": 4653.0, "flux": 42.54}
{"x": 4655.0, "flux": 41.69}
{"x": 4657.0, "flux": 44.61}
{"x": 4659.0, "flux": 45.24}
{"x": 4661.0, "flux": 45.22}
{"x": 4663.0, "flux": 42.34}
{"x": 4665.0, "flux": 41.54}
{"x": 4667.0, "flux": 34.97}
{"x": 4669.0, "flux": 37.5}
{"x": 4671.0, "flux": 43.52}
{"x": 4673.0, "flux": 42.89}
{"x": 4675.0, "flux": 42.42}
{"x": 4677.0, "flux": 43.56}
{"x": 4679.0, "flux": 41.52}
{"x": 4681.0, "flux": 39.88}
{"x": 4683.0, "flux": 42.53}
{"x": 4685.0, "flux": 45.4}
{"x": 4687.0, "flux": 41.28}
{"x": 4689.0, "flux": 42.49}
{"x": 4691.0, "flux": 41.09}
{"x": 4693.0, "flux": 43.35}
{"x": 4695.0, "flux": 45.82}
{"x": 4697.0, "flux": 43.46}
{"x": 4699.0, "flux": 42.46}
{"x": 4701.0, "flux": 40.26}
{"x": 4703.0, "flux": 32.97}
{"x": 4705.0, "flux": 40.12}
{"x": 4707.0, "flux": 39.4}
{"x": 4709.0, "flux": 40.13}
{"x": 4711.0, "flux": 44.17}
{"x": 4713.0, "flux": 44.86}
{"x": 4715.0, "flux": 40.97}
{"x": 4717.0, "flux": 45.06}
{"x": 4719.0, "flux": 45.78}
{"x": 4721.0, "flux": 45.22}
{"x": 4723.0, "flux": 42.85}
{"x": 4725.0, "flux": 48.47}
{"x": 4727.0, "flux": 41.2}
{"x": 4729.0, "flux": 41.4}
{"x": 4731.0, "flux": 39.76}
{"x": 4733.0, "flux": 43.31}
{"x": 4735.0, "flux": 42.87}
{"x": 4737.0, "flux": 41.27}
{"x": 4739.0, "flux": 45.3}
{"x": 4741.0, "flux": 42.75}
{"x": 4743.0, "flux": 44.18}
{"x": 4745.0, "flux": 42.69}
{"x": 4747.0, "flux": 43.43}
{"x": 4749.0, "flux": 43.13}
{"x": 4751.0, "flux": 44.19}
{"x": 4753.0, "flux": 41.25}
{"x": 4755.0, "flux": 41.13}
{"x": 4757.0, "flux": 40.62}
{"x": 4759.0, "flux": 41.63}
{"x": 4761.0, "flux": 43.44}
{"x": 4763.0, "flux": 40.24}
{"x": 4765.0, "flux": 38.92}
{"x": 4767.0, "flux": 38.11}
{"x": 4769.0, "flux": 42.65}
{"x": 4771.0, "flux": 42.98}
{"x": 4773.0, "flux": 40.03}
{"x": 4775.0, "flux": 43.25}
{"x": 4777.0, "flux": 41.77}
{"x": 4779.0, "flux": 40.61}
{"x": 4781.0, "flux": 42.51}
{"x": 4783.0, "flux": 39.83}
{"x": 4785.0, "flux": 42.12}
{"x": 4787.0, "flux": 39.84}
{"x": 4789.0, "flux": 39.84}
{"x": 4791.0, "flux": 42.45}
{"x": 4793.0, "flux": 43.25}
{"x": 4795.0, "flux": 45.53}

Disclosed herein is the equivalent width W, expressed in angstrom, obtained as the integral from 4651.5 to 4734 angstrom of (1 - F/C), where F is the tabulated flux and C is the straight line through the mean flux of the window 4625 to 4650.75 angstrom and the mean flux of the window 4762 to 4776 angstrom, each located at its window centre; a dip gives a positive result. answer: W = -0.8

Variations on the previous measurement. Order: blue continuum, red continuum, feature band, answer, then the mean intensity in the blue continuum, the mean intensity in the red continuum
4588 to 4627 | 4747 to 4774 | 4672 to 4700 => -0.5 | 42.5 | 41.5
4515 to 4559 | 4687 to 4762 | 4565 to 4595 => -1.3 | 39.4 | 42.5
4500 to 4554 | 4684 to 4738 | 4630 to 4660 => -0.6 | 40.2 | 42.4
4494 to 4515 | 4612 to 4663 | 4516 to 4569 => 2.3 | 41.4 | 42.9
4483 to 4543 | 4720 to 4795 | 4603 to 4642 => -2.0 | 39.9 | 42.2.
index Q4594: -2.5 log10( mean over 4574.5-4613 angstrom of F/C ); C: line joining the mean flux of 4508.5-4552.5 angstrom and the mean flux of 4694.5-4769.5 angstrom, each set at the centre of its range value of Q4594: -0.036 mag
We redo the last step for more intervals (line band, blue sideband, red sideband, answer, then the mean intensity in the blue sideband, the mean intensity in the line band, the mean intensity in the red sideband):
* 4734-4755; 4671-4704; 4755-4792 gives -0.040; 42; 43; 41.2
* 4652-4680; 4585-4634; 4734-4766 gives 0.011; 42.7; 42.1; 42.3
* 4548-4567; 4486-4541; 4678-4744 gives -0.025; 39.9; 41.4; 42.5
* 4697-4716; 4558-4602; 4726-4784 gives 0.032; 42.1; 40.7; 41.9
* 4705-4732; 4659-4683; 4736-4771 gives -0.026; 41.6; 42.9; 42.1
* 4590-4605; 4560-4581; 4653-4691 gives 0.013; 42.2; 41.7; 42.1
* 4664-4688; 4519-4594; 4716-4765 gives 0.016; 40.5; 41.4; 42.9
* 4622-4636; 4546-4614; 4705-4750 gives -0.041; 41.8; 43.8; 43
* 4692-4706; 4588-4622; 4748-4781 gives 0.018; 42.4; 41.2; 41.5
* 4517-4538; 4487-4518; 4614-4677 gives 0.099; 41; 37.7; 42.5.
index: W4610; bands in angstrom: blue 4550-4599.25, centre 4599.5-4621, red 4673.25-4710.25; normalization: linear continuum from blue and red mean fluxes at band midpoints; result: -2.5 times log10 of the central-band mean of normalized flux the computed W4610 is -0.02 mag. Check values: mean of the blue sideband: 41.8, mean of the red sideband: 41.6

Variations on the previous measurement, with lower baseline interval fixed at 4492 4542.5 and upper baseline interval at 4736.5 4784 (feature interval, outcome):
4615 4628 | -0.07 mag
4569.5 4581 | -0.03 mag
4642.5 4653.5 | -0.01 mag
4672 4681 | -0.03 mag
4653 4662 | -0.07 mag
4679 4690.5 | -0.02 mag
